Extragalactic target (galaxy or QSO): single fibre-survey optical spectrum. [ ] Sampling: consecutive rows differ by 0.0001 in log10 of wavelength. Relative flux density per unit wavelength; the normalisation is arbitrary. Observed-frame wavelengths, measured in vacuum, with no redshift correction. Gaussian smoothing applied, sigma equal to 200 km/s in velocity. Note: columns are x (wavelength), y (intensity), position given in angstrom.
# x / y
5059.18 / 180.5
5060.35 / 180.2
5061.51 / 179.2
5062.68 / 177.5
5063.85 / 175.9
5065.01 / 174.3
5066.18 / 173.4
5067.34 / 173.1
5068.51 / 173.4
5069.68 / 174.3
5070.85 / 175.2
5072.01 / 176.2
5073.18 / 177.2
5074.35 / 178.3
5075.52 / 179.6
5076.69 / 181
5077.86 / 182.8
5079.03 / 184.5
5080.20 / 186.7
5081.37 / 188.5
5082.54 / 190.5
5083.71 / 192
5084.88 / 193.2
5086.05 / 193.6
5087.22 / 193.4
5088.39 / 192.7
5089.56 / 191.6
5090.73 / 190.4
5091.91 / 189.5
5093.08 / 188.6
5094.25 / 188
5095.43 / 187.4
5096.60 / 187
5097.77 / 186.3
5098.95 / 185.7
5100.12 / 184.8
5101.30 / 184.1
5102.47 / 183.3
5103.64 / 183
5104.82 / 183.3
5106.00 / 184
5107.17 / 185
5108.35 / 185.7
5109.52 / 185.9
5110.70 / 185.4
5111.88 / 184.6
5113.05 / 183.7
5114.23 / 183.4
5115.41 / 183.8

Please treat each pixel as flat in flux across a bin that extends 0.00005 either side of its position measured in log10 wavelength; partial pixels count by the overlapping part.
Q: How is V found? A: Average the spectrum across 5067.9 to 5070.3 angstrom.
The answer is 173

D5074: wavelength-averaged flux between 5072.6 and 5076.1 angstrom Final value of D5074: 178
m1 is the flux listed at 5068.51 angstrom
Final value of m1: 173.4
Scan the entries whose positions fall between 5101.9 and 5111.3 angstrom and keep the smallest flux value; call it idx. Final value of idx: 183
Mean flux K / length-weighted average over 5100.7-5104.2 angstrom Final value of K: 184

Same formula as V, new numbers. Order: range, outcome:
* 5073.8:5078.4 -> 180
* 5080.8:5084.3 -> 190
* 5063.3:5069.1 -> 174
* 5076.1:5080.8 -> 184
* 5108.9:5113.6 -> 185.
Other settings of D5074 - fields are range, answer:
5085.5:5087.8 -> 194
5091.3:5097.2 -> 188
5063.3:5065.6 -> 175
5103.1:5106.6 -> 183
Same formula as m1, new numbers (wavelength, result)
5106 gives 184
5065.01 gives 174.3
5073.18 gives 177.2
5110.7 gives 185.4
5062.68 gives 177.5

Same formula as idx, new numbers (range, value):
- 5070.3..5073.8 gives 175.2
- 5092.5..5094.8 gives 188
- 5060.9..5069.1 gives 173.1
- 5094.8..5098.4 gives 186.3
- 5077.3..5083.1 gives 182.8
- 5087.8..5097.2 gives 187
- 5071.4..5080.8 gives 176.2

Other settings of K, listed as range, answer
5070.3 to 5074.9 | 177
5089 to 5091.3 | 191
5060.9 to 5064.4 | 177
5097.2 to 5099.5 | 186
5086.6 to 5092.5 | 192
